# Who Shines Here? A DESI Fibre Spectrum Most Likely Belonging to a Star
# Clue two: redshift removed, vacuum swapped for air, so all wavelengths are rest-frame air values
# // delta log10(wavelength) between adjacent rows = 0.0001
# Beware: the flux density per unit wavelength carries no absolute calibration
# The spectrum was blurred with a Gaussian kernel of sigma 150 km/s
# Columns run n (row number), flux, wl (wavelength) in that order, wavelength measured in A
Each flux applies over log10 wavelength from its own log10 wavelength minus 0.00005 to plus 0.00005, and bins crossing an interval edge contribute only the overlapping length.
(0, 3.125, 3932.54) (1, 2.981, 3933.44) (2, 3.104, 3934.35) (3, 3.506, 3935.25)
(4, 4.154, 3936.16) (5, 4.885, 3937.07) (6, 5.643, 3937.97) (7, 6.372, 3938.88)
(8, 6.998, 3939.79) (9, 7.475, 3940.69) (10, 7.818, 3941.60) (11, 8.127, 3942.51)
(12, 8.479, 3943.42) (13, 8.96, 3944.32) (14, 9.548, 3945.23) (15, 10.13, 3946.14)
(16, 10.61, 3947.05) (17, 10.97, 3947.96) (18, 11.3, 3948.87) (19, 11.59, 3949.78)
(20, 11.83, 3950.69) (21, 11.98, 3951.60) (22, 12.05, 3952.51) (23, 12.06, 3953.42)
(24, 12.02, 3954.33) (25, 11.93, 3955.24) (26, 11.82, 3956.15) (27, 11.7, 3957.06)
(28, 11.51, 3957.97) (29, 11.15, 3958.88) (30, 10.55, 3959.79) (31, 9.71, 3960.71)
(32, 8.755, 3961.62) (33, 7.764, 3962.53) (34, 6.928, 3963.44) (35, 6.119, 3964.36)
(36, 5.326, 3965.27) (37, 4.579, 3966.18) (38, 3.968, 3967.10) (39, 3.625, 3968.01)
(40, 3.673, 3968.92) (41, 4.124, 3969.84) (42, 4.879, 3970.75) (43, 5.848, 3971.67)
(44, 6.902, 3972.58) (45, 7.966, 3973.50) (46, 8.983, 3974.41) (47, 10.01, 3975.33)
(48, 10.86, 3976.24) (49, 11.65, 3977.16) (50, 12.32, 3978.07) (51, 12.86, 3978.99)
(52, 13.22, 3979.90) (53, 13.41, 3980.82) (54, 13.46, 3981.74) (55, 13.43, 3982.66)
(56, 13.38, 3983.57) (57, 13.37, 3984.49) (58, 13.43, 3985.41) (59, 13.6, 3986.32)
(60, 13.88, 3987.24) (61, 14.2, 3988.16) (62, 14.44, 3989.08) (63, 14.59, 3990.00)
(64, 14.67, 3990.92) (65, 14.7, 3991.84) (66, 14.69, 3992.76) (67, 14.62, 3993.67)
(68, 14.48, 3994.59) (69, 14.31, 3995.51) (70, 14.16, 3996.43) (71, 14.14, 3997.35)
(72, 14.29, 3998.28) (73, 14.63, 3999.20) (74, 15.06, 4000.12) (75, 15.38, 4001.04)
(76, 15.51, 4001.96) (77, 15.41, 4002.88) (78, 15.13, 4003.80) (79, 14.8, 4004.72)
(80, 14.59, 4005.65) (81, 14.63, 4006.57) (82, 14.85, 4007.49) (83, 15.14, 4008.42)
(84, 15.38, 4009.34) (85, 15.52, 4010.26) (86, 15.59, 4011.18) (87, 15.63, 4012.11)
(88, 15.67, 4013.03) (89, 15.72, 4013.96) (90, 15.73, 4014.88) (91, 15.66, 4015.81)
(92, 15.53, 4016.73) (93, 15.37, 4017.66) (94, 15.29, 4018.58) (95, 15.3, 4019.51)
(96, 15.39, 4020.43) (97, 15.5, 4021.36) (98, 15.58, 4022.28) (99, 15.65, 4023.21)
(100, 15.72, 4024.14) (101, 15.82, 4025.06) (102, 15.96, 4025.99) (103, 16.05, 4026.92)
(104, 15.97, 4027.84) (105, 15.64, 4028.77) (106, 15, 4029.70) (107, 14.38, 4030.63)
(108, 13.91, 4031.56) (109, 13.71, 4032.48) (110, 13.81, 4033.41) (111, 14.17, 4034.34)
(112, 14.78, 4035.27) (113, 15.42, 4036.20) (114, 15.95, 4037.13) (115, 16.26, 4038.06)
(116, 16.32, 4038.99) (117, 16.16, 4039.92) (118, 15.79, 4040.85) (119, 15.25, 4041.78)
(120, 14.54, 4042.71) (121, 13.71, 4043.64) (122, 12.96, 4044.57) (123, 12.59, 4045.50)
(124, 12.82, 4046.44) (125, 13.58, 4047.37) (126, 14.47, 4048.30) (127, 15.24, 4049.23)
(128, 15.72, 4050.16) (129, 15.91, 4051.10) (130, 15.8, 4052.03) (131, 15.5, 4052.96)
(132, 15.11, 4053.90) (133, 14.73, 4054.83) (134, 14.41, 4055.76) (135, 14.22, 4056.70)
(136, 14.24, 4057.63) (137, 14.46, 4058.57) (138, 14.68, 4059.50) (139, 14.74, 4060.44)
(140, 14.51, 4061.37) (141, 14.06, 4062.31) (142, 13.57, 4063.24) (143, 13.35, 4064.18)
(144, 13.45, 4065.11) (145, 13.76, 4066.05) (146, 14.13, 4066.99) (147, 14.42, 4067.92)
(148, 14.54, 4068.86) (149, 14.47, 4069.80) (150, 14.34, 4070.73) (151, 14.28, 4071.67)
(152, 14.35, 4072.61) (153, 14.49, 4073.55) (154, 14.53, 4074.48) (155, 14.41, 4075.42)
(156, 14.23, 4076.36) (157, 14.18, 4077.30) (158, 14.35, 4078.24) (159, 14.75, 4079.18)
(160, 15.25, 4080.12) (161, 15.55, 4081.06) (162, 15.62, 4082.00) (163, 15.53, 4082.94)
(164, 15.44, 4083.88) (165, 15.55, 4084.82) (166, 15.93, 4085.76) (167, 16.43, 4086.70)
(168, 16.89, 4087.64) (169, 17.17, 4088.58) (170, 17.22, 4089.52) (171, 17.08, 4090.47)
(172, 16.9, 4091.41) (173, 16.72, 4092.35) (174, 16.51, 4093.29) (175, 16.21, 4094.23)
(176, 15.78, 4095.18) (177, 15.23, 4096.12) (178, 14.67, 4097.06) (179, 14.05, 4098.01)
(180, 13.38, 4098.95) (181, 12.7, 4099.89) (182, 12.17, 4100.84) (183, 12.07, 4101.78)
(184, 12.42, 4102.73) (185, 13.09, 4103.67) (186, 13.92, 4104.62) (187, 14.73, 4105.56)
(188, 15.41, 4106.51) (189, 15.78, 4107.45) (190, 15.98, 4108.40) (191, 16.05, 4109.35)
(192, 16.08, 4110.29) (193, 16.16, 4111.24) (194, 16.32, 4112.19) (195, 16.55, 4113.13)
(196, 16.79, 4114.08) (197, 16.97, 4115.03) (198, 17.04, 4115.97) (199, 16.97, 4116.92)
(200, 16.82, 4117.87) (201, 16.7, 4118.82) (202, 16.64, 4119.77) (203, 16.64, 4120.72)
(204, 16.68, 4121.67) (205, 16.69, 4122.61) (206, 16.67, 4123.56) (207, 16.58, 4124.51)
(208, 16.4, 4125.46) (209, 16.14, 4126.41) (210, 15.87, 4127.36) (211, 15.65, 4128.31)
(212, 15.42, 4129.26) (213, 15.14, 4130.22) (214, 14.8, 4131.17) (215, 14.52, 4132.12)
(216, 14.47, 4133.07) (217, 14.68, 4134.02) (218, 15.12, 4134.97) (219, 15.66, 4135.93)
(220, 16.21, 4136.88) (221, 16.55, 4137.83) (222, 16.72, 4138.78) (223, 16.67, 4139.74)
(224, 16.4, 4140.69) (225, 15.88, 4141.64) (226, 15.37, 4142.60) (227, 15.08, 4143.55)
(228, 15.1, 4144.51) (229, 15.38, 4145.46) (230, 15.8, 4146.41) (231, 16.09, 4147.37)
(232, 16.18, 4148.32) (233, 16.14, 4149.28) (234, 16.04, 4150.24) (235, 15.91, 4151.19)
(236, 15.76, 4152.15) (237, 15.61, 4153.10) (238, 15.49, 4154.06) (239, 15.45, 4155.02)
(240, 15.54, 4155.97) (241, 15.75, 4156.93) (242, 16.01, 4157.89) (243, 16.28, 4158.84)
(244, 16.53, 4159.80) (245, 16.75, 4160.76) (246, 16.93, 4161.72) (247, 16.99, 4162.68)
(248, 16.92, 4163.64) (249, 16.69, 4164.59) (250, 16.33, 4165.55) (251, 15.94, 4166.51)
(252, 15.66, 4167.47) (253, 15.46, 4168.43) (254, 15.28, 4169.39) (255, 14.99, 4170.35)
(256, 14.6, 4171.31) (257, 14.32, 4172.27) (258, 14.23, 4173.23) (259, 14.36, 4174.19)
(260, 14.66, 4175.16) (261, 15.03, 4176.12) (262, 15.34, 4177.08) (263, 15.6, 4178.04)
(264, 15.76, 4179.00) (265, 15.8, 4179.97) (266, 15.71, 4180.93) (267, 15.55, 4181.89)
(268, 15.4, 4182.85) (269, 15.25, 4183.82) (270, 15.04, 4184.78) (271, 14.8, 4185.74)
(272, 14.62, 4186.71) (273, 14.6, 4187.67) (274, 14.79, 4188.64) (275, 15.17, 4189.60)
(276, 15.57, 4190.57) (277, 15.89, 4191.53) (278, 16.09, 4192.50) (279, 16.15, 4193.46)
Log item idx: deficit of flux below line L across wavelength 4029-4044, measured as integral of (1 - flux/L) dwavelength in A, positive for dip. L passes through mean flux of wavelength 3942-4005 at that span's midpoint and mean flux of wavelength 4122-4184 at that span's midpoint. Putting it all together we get -2.5 A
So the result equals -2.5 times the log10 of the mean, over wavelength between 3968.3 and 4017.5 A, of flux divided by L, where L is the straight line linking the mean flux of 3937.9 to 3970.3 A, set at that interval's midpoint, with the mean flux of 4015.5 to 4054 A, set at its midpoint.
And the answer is -0.107 mag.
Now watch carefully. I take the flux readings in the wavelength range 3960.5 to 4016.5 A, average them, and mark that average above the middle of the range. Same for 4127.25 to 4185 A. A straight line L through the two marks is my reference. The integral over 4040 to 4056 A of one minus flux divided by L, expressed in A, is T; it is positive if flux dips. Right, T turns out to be -1.5 A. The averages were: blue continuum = 12.2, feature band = 14.6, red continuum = 15.6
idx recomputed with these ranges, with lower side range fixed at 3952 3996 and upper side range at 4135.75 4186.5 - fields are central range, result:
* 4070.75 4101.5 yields -3.4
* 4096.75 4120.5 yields -1.5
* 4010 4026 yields -5.0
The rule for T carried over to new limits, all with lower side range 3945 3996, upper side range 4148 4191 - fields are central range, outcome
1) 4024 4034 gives -2.4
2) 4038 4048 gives -1.6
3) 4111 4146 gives -3.5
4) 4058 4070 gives -1.1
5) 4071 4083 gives -1.2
